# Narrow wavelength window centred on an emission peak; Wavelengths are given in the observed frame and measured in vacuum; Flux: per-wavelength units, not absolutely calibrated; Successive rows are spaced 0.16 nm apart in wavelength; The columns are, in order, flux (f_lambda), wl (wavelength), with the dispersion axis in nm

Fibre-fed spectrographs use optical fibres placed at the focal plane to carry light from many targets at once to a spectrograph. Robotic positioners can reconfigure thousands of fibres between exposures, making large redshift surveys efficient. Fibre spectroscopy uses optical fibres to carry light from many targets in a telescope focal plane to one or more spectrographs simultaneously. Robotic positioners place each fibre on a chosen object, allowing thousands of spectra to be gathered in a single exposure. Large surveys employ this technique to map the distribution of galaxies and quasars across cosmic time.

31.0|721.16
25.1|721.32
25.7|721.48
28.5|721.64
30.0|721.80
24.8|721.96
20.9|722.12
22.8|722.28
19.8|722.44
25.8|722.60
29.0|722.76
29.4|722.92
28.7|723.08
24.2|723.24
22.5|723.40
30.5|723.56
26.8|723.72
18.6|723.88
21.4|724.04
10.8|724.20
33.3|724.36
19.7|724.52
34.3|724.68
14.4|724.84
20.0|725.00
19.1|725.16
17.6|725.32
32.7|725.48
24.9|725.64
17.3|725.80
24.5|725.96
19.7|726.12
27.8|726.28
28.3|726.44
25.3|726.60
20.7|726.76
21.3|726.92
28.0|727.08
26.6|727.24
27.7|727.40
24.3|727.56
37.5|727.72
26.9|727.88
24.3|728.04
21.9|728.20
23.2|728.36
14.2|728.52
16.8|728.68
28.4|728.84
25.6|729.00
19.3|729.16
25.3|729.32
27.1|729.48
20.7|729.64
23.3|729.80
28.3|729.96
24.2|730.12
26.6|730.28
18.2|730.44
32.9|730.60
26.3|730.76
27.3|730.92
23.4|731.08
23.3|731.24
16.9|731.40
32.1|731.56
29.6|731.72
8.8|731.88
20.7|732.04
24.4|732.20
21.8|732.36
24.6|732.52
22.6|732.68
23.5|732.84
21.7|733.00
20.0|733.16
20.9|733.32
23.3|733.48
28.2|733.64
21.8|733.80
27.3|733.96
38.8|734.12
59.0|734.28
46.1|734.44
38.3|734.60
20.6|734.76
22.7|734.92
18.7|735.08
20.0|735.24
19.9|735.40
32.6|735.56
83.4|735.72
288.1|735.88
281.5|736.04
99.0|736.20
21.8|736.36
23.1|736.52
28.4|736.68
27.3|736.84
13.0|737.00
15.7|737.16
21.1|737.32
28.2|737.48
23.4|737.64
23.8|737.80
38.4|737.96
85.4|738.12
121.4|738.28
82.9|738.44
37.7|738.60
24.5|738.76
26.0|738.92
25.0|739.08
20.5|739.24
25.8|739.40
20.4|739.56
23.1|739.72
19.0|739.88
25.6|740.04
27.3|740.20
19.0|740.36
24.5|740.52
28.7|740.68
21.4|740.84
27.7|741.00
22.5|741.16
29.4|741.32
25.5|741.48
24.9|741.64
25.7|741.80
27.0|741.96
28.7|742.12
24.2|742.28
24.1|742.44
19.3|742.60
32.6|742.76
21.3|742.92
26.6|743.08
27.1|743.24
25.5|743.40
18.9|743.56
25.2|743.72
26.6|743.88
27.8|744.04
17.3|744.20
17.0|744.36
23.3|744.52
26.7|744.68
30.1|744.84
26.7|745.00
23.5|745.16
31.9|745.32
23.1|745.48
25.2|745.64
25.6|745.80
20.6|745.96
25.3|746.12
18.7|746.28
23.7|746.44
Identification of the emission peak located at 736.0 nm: H-alpha 6563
